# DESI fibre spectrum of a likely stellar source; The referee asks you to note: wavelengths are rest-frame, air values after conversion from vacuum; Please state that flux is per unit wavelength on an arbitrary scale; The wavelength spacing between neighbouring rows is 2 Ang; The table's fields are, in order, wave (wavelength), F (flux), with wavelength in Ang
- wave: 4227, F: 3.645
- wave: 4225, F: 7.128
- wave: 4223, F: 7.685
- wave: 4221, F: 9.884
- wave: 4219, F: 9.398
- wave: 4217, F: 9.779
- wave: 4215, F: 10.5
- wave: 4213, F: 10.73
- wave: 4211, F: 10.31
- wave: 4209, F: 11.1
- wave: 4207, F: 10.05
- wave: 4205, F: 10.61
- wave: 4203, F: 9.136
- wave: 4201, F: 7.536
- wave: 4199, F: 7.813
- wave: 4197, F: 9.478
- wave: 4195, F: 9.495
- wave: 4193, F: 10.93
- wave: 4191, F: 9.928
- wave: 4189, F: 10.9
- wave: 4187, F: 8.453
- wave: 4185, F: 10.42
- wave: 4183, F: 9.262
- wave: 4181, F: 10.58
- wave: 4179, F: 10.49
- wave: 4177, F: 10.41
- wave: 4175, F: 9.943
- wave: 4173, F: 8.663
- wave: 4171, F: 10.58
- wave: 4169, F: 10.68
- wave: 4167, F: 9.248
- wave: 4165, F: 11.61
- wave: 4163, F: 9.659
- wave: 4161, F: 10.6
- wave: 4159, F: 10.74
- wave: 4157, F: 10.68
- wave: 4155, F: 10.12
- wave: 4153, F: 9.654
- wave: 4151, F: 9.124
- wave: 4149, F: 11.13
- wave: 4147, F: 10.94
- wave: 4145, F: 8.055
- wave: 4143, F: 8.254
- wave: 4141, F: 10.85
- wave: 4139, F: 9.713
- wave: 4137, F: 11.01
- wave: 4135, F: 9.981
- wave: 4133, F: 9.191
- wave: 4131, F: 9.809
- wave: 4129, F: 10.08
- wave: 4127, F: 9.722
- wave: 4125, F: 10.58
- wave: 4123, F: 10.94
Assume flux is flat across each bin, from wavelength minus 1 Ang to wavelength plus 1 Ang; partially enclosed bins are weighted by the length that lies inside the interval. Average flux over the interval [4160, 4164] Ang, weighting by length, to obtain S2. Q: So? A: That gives 10.1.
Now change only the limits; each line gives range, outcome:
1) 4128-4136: 9.77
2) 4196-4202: 8.28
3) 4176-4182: 10.5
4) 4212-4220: 10.1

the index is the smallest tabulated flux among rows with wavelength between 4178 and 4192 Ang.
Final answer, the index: 8.453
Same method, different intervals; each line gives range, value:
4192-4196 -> 9.495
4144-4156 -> 8.055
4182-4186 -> 9.262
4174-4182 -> 9.943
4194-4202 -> 7.536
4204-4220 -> 9.398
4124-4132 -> 9.722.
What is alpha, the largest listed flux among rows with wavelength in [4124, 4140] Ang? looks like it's 11.01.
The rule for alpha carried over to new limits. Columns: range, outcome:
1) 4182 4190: 10.9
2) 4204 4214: 11.1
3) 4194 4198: 9.495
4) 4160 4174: 11.61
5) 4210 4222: 10.73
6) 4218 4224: 9.884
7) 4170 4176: 10.58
